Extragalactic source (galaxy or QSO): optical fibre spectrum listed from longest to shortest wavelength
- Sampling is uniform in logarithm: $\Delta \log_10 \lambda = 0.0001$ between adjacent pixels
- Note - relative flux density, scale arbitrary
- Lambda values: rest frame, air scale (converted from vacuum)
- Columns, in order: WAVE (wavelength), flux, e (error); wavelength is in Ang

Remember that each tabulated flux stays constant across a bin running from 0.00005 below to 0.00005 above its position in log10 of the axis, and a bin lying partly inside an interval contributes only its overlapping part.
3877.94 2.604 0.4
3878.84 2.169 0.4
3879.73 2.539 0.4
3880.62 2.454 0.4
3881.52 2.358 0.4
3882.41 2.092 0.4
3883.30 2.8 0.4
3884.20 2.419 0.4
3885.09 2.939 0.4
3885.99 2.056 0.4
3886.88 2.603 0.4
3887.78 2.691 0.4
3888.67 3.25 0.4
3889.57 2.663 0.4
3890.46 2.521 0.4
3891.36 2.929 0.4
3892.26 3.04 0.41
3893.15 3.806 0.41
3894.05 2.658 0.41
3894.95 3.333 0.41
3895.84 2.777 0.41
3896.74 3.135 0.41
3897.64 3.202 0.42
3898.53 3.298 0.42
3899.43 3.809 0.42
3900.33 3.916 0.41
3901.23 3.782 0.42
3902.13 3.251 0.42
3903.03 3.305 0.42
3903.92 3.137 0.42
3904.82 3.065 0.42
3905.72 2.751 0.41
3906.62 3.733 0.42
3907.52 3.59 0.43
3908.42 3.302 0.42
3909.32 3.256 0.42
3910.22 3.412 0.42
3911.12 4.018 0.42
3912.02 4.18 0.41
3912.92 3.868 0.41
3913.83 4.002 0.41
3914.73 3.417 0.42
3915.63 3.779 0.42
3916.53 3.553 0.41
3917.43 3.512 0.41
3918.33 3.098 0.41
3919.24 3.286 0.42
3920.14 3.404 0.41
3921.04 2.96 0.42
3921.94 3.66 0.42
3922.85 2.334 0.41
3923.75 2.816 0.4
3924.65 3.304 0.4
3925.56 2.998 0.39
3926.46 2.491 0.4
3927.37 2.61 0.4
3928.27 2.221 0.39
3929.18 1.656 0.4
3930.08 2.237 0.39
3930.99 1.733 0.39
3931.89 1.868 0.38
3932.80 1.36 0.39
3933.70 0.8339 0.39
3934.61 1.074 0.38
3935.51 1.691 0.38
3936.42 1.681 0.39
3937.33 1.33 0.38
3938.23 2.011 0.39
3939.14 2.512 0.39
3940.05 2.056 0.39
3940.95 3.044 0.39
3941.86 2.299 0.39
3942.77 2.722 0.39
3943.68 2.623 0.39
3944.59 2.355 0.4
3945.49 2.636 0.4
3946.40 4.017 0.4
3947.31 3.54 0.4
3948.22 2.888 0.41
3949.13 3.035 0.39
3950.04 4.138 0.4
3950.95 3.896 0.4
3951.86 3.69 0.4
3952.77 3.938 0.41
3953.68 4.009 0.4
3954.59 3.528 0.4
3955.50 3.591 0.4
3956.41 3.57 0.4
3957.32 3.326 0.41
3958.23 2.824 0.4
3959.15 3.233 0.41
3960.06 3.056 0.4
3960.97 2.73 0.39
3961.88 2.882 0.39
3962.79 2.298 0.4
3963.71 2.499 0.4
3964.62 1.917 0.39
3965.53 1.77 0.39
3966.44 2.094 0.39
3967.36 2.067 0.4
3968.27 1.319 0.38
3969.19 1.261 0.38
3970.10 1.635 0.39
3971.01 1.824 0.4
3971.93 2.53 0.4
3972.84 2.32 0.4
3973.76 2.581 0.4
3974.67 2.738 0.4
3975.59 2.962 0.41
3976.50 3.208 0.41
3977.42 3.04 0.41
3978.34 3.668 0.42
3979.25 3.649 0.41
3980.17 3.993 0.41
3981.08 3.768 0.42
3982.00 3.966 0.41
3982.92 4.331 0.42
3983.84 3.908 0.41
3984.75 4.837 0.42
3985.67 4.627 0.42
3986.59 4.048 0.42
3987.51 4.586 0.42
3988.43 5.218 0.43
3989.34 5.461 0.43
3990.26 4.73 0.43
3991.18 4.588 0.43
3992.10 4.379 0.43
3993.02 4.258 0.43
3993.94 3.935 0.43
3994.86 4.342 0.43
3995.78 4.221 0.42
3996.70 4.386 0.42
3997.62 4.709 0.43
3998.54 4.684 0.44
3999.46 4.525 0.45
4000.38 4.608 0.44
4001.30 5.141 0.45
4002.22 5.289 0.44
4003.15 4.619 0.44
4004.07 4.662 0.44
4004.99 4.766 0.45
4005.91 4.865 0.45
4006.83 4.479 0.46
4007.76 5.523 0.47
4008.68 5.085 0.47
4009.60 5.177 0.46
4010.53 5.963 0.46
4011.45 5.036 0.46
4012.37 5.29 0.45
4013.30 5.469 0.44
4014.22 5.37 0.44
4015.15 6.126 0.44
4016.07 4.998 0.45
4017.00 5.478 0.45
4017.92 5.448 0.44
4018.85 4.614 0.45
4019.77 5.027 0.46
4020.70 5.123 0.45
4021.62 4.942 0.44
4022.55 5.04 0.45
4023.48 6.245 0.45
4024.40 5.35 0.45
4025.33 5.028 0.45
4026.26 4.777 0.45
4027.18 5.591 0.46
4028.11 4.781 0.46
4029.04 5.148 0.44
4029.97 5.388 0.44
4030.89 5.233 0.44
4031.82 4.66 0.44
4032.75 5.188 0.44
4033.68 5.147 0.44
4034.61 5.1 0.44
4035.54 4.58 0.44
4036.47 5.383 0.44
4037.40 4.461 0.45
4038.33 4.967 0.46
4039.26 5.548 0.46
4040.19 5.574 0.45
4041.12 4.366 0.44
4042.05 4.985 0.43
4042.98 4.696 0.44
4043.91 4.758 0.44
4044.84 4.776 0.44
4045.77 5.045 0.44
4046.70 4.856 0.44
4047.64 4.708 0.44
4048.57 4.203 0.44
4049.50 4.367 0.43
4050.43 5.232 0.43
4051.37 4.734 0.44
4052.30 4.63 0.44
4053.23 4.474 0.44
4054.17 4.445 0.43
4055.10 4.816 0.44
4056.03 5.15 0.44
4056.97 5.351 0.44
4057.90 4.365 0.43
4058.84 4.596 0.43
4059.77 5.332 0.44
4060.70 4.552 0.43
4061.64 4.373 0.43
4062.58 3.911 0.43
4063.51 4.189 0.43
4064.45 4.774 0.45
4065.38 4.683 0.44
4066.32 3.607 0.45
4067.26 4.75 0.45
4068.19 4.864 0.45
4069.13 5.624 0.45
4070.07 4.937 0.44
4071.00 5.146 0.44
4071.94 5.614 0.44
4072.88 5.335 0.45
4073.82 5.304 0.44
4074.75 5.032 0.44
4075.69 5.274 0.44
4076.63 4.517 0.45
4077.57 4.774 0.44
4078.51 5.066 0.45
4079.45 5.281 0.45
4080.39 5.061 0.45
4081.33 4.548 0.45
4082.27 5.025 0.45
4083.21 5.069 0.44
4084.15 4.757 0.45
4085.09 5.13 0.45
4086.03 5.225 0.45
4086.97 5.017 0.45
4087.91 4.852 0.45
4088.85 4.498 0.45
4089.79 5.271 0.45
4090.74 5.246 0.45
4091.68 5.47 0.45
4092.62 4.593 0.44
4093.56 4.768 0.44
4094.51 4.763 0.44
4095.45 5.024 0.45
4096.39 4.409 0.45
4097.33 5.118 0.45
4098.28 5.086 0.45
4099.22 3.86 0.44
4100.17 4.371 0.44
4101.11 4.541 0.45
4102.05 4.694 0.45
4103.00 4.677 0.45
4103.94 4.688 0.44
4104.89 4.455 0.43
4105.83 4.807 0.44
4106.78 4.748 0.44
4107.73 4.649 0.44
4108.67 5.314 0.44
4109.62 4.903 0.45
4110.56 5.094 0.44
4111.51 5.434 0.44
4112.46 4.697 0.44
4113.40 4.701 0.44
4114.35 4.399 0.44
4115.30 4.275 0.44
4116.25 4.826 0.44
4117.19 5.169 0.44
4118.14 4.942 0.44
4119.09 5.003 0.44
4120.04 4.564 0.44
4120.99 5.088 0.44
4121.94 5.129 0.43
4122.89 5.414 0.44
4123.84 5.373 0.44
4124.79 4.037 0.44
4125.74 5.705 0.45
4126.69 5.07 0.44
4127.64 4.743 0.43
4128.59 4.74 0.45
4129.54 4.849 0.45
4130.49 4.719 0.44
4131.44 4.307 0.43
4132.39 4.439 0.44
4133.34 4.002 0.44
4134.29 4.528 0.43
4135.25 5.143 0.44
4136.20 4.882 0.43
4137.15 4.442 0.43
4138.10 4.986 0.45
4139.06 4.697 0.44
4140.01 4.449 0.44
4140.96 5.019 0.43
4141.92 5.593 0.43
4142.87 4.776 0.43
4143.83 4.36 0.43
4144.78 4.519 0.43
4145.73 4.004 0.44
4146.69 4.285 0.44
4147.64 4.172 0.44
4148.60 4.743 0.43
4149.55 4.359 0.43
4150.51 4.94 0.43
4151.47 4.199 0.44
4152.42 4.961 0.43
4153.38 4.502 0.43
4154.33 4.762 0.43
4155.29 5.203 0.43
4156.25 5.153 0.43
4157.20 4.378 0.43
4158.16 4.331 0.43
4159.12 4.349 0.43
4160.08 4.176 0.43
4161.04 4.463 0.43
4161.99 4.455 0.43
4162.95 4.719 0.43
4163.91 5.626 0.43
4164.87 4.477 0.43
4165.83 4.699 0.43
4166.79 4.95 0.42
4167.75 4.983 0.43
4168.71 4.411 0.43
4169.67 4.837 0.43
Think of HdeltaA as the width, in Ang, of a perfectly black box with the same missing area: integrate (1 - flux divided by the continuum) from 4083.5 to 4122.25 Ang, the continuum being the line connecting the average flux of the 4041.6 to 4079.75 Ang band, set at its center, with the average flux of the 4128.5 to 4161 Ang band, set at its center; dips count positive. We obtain -1.0 Ang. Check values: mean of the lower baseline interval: 4.81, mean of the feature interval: 4.84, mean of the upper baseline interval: 4.61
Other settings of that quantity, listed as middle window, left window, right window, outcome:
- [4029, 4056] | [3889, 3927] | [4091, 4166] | -4.58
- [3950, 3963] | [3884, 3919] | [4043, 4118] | 1.26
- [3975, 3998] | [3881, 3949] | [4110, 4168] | -4.78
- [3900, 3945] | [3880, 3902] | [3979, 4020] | 7.83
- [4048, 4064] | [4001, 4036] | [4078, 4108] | 1.16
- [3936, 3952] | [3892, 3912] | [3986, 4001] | 4.62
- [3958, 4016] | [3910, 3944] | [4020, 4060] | 0.63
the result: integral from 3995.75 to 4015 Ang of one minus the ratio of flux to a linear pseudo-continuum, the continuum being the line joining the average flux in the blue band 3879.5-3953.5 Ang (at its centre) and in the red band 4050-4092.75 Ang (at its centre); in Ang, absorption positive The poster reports -4.5 Ang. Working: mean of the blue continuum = 2.91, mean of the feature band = 4.98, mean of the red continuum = 4.88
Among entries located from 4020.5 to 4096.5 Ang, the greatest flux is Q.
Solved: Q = 6.245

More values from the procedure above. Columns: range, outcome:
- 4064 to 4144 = 5.705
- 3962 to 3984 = 4.331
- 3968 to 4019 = 6.126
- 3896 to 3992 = 5.461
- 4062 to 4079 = 5.624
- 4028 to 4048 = 5.574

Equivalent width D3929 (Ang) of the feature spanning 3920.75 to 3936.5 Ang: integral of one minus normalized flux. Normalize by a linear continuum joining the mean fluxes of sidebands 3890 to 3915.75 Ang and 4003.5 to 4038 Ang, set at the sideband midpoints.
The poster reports 6.5 Ang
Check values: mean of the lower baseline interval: 3.38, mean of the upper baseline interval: 5.15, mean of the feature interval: 2.2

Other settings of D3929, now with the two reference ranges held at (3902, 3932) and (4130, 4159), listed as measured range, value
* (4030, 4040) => -3.0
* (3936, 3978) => 8.2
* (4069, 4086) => -3.6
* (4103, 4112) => -1.0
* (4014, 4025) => -4.4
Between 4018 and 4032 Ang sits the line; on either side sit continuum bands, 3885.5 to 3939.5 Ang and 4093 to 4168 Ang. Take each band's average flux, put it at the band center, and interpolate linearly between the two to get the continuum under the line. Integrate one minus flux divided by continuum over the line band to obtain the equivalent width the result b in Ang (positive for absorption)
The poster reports -4.8 Ang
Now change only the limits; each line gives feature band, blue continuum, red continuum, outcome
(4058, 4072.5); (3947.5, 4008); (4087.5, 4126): -0.9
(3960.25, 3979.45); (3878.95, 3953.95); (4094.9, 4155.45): 5.5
